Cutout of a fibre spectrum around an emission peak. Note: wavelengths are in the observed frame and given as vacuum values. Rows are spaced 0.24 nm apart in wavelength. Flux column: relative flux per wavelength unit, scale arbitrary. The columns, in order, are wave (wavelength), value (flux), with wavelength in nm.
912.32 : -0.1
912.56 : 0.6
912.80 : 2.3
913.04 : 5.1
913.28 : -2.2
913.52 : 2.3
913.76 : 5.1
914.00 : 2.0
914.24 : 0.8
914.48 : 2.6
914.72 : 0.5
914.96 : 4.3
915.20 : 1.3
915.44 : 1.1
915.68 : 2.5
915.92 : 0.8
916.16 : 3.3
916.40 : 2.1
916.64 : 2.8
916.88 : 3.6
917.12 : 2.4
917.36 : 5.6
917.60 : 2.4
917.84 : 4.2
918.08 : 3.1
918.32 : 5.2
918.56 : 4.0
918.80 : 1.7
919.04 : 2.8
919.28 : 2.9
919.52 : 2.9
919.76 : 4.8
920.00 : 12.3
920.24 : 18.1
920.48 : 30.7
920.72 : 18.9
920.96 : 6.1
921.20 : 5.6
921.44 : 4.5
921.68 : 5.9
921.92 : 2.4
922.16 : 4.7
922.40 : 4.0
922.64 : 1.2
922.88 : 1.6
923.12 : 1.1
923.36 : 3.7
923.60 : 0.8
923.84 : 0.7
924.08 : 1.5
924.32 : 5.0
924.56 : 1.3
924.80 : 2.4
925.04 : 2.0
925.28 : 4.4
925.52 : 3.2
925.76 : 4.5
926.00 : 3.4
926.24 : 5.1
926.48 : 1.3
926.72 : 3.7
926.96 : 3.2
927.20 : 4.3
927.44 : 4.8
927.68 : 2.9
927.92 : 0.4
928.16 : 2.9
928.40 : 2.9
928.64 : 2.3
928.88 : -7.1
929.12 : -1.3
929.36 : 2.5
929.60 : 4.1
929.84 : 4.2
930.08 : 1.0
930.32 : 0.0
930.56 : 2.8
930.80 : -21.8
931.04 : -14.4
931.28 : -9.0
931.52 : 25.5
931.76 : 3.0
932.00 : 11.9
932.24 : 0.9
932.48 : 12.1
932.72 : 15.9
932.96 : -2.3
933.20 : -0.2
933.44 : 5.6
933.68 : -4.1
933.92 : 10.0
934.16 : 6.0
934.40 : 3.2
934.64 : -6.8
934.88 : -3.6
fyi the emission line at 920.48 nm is H-gamma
